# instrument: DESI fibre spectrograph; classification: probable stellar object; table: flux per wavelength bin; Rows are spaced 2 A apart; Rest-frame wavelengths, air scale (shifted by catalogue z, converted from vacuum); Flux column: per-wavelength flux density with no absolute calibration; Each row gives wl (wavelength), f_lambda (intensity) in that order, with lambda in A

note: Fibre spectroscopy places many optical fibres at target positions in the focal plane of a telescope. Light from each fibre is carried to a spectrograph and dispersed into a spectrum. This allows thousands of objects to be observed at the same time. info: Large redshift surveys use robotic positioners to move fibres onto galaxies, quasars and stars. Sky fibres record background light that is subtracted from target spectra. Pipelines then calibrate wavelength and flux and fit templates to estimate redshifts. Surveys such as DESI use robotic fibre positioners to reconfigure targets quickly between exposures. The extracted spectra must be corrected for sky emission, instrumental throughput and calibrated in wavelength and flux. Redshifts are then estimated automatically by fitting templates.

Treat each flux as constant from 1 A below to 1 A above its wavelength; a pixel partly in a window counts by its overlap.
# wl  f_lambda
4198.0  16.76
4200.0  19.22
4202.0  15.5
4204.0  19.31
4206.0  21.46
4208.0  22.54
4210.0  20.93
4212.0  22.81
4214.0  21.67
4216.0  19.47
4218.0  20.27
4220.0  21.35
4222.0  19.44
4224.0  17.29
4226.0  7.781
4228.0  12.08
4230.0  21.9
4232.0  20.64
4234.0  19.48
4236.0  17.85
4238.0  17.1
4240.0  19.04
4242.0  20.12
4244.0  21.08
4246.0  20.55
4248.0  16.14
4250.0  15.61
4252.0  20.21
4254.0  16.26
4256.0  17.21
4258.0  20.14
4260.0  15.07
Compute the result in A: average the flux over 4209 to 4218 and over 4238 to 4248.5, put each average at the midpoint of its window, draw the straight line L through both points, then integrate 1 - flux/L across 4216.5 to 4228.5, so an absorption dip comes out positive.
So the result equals 2.3 A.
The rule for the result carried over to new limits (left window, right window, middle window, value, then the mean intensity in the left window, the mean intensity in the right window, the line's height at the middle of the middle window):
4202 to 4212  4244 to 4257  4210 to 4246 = 0.8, 20.7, 17.9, 19.4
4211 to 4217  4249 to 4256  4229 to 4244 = -0.4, 21.3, 17.3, 19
